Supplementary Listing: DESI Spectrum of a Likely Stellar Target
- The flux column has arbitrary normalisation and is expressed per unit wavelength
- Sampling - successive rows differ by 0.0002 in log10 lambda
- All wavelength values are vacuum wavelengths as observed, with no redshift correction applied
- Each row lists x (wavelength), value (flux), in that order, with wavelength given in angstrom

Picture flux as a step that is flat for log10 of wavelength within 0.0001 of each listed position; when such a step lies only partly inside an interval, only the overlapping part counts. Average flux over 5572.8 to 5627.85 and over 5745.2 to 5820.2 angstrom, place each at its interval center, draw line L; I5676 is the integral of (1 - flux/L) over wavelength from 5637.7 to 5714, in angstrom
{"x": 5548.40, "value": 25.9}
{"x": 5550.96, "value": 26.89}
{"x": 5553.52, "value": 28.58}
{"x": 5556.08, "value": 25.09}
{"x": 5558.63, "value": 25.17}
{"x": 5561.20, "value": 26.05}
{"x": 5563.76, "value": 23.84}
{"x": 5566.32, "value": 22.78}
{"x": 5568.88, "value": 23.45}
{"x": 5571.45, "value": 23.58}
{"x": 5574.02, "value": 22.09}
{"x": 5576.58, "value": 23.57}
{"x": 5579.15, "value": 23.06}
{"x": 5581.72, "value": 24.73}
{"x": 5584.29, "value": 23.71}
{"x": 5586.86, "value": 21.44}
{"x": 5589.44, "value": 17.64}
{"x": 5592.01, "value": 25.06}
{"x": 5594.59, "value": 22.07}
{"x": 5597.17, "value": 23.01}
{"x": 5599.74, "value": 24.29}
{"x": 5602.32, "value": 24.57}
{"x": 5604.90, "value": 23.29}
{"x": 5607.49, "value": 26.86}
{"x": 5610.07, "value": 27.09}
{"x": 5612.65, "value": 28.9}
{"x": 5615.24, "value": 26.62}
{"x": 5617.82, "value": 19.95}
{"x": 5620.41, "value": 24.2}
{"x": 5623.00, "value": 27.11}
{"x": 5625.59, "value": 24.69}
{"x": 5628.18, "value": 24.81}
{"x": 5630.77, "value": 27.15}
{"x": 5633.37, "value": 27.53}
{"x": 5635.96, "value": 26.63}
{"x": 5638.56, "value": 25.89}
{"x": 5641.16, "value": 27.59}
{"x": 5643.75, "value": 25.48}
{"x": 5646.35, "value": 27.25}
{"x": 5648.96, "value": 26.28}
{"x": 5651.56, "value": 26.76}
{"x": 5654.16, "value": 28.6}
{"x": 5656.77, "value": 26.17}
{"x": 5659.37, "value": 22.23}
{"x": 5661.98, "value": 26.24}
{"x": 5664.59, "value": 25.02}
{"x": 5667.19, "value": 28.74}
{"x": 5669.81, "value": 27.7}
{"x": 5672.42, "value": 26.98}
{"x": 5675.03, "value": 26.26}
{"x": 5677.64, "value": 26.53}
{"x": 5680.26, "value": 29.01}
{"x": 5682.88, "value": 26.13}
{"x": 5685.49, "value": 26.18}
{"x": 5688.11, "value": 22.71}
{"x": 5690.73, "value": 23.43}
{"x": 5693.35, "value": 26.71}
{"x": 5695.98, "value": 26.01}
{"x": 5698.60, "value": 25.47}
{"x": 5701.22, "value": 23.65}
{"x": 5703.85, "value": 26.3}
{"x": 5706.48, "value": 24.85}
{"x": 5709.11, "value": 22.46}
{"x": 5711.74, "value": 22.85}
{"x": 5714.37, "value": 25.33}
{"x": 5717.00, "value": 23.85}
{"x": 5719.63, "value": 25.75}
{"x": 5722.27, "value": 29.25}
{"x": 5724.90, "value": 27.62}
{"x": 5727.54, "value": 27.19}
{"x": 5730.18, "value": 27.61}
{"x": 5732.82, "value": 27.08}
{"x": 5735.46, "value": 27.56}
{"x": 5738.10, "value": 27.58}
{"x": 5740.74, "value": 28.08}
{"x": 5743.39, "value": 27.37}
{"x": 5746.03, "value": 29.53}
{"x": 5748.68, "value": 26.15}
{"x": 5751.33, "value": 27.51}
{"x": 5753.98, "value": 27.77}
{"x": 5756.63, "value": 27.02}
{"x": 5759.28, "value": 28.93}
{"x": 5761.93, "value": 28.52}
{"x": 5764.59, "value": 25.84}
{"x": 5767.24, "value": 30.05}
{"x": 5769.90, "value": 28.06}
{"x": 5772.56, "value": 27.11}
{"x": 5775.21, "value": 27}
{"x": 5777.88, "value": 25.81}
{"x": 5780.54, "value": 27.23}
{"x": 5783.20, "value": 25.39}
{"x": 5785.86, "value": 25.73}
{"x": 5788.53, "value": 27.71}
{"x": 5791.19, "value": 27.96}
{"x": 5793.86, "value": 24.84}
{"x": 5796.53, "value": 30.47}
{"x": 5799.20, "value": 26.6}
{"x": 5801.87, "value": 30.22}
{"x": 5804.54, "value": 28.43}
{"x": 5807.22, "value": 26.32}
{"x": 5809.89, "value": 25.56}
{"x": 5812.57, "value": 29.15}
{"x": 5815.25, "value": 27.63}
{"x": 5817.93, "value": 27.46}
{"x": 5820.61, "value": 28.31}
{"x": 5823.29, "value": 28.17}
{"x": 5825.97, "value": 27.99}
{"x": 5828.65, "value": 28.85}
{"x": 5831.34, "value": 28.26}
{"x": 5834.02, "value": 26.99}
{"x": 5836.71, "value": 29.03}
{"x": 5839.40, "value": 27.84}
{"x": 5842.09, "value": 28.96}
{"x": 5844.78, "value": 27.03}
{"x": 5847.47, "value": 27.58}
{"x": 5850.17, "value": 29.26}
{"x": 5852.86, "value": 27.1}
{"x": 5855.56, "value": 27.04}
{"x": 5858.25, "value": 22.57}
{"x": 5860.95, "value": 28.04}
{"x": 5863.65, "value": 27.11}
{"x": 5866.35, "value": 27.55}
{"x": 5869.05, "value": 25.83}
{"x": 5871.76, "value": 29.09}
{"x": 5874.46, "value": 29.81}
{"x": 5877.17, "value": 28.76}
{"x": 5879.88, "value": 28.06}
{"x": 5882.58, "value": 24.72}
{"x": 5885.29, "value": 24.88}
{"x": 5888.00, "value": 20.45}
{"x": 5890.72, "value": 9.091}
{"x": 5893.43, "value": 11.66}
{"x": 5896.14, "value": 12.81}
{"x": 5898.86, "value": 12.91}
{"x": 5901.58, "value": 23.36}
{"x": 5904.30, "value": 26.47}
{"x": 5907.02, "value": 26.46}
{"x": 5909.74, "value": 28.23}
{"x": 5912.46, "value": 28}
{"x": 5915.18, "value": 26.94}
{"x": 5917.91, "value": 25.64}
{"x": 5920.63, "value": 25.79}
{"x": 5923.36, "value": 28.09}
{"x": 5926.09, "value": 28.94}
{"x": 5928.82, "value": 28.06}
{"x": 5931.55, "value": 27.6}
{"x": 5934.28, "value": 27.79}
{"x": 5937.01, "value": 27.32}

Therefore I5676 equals -1.2 angstrom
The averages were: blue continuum 24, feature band 25.8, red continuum 27.5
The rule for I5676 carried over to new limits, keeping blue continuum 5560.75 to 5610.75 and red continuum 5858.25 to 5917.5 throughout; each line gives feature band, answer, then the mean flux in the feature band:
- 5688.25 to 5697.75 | -0.57 angstrom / 25.1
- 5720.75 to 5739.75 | -3.23 angstrom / 27.7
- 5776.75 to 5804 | -4.05 angstrom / 27.3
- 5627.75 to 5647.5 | -2.54 angstrom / 26.6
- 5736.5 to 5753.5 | -2.89 angstrom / 27.7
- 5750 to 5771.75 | -3.90 angstrom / 27.9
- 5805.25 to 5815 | -1.41 angstrom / 27.1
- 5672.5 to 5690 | -1.84 angstrom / 26.1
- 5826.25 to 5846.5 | -3.71 angstrom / 28.1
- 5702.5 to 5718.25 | -0.42 angstrom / 24.3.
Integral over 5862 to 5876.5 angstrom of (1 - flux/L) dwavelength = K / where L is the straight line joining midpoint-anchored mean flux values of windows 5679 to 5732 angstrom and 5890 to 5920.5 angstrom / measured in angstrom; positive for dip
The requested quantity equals -3.7 angstrom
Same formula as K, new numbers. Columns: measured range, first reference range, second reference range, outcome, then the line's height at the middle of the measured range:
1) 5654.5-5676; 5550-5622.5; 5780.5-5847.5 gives -0.7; 25.4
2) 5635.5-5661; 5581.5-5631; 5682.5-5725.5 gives -1.7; 24.7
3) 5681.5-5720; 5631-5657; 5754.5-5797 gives 3.2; 27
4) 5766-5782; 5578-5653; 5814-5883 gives -0.4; 26.8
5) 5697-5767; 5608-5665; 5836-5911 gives -3.2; 25.5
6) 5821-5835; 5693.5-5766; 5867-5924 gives -1.8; 24.8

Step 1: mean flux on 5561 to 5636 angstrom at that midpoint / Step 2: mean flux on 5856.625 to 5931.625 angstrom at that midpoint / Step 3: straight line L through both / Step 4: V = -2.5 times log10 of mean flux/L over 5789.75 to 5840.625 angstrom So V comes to -0.14 mag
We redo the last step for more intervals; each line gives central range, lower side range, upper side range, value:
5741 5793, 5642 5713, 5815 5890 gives -0.04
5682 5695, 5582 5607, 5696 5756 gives 0.02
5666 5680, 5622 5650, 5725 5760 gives -0.02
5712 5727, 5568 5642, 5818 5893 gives -0.03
